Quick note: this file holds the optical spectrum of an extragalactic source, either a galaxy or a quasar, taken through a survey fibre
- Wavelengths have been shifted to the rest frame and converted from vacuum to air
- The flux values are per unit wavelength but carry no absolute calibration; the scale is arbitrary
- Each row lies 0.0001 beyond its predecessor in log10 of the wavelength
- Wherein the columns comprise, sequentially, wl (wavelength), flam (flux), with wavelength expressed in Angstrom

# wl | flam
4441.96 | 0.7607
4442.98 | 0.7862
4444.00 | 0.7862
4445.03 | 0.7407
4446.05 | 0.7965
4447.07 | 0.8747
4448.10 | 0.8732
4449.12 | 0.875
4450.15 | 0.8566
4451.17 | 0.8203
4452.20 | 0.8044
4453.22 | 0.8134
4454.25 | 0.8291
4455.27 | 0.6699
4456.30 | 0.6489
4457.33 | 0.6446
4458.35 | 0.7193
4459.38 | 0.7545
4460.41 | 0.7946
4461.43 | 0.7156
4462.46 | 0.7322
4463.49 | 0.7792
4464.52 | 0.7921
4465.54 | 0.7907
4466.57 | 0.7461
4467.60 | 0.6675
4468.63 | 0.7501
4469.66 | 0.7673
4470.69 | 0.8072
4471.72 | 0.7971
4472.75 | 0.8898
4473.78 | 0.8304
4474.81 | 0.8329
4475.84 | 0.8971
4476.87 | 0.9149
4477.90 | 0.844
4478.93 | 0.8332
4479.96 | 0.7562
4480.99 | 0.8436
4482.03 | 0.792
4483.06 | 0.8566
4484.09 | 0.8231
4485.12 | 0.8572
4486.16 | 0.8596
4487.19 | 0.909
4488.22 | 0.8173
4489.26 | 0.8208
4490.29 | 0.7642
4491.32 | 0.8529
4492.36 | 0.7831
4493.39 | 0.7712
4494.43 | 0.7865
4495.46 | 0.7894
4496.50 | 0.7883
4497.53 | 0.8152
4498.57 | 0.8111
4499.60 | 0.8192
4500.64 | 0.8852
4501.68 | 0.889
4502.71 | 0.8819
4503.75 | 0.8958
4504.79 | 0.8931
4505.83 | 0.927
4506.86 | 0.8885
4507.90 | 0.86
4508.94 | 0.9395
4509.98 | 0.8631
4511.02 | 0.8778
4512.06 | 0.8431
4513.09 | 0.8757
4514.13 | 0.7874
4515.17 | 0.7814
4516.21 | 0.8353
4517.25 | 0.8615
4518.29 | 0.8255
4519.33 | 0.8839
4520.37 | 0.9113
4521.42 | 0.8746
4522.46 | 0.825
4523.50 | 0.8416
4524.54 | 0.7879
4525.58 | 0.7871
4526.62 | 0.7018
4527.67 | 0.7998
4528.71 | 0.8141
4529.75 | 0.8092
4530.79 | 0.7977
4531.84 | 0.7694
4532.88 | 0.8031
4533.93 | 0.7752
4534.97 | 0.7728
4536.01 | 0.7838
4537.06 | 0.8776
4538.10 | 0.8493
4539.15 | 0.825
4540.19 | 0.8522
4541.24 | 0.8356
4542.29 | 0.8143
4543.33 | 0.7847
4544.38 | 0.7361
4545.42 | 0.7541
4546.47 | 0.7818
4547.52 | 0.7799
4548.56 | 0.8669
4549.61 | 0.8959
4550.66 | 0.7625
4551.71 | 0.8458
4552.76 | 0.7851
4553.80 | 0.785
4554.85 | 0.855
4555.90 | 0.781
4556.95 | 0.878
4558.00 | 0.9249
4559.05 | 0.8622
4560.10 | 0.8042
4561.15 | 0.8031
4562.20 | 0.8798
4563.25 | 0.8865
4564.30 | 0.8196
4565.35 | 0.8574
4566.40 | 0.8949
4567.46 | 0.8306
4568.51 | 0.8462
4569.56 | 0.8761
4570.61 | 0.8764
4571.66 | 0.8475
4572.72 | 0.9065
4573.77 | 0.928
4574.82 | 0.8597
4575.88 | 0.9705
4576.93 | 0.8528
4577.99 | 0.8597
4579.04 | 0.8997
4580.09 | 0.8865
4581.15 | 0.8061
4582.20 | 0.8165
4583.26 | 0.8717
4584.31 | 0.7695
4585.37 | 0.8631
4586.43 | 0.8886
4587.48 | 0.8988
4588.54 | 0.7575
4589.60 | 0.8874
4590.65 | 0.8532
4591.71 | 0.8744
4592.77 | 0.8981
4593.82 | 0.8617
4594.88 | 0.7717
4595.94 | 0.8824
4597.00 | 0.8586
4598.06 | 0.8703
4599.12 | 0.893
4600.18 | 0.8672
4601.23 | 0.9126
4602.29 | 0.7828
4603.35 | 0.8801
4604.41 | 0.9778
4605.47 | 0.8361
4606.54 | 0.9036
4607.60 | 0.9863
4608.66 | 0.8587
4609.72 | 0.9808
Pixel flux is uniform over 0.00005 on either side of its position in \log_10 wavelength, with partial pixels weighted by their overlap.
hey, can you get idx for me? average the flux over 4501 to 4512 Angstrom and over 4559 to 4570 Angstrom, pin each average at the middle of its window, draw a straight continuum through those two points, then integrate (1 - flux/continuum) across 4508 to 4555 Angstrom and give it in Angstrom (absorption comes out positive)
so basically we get 2.8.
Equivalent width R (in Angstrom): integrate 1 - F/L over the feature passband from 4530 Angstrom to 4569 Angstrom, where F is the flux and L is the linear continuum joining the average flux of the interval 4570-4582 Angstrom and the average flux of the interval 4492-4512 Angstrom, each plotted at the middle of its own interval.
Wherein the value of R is 2.1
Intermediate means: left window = 0.851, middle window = 0.823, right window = 0.88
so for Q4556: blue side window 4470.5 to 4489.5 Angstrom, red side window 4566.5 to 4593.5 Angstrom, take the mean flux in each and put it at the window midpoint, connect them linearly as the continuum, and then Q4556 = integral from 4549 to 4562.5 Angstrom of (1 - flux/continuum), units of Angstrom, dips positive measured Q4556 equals 0.4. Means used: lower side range 0.842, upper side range 0.865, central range 0.835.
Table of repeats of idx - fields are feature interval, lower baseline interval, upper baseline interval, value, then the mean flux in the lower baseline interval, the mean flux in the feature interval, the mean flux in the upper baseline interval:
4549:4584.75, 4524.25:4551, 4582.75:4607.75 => -0.8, 0.801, 0.854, 0.867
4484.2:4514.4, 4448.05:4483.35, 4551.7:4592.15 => -1.3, 0.791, 0.847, 0.856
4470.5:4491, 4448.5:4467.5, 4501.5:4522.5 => -0.8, 0.764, 0.838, 0.868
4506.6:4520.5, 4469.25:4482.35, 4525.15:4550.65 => -0.7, 0.832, 0.858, 0.802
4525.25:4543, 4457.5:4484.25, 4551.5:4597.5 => 0.6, 0.795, 0.804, 0.856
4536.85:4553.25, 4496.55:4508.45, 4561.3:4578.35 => 1.1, 0.867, 0.814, 0.873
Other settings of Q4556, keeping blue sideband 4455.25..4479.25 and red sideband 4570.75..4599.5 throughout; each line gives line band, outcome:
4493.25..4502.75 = -0.27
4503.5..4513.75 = -0.98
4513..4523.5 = -0.38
